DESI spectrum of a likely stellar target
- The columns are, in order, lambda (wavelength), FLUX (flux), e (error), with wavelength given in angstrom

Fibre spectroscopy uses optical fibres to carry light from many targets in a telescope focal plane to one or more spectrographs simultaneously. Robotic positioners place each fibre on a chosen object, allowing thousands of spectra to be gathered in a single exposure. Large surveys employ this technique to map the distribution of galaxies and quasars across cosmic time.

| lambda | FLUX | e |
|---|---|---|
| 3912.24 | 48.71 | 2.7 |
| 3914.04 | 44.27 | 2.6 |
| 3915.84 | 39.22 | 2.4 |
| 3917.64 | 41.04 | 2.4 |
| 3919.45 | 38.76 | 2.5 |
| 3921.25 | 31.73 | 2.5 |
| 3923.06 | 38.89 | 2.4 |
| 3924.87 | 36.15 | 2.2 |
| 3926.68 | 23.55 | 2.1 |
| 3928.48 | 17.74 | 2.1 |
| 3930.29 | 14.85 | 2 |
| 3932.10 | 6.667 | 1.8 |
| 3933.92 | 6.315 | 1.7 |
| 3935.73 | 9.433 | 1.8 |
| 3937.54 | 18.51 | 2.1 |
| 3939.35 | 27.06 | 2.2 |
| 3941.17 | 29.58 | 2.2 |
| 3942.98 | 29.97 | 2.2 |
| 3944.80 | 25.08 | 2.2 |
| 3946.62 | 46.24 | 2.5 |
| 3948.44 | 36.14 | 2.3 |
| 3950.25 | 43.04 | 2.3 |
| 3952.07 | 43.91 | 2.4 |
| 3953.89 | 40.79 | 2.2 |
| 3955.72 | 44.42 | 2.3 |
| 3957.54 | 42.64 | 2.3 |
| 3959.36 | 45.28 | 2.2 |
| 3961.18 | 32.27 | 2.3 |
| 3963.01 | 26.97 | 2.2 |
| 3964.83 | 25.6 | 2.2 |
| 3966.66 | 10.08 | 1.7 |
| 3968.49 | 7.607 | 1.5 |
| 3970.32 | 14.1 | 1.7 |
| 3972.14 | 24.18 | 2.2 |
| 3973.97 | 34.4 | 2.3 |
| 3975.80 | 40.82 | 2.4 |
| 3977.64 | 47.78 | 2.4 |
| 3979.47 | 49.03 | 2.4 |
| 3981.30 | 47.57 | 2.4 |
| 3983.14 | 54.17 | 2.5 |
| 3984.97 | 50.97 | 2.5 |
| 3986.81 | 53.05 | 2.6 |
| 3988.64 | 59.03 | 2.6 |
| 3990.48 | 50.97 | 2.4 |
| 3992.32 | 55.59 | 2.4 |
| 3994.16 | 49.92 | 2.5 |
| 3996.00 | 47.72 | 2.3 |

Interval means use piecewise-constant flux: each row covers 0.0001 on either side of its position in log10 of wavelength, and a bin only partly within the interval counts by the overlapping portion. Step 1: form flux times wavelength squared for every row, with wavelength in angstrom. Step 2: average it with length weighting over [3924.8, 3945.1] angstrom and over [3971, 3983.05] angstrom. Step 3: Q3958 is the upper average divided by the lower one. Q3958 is 2.14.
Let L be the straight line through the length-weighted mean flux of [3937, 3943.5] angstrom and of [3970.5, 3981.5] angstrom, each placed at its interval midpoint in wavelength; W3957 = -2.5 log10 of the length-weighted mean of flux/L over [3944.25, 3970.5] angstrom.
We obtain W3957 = -0.05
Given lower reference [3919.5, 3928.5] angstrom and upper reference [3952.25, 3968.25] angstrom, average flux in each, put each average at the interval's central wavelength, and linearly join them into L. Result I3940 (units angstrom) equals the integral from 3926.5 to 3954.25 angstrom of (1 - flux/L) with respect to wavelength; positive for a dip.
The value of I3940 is 5.44 angstrom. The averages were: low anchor 31.7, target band 26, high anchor 32.9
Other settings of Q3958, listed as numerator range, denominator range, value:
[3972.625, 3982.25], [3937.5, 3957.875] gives 1.21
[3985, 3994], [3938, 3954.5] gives 1.56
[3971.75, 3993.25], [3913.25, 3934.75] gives 1.75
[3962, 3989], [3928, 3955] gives 1.37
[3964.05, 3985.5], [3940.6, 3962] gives 0.89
